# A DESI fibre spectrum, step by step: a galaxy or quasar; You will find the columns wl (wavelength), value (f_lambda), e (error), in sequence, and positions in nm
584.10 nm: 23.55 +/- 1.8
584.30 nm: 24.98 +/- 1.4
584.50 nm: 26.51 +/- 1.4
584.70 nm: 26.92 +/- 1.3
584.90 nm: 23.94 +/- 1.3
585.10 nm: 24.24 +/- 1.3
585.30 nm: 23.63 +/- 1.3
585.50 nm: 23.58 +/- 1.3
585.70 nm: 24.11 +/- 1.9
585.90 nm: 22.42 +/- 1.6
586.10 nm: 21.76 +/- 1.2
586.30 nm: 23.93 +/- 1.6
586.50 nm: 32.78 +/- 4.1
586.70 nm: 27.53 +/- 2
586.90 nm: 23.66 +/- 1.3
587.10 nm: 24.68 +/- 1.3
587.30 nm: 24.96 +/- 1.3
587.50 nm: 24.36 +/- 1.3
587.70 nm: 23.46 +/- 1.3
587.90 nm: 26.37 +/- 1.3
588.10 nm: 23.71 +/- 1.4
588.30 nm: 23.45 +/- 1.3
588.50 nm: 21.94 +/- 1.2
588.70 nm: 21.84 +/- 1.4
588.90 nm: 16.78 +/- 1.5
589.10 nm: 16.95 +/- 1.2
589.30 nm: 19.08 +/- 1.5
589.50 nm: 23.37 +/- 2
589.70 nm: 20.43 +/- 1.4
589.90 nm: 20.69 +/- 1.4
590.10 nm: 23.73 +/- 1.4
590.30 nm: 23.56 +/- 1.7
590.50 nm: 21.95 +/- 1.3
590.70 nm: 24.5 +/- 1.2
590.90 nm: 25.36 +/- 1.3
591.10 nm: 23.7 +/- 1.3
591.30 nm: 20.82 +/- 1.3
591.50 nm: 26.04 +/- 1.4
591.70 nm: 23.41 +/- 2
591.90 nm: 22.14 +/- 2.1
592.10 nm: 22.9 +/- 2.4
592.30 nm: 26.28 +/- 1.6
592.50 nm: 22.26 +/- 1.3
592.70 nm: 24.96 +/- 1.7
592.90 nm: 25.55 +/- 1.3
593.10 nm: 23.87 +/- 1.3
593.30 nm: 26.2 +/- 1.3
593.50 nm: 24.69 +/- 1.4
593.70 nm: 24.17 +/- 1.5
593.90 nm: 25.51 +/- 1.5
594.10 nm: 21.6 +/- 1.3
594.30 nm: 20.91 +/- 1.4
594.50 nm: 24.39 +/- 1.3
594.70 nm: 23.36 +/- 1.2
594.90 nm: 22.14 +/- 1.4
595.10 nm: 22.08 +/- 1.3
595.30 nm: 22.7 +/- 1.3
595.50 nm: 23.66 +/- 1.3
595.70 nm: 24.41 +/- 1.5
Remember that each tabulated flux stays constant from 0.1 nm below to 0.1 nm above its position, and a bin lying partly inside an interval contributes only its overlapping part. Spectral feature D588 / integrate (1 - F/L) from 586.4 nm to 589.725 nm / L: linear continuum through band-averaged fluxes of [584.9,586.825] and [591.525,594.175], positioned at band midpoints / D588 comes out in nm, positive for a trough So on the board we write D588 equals 0.18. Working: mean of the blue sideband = 24.8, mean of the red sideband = 24.2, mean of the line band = 23.3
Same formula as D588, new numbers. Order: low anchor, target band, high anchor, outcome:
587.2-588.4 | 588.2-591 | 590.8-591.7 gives 0.28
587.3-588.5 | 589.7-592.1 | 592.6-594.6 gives 0.10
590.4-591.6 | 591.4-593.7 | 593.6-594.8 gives -0.08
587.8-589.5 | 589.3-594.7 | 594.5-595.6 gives -0.31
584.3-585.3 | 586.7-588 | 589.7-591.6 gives -0.03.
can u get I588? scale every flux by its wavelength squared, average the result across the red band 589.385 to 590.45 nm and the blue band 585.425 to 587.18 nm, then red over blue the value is 0.90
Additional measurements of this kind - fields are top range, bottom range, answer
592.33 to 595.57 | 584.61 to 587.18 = 0.98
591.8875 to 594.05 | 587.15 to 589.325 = 1.12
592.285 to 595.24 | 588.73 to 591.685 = 1.10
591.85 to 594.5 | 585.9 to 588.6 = 0.99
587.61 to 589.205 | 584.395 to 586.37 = 0.91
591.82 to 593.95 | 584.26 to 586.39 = 1.04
